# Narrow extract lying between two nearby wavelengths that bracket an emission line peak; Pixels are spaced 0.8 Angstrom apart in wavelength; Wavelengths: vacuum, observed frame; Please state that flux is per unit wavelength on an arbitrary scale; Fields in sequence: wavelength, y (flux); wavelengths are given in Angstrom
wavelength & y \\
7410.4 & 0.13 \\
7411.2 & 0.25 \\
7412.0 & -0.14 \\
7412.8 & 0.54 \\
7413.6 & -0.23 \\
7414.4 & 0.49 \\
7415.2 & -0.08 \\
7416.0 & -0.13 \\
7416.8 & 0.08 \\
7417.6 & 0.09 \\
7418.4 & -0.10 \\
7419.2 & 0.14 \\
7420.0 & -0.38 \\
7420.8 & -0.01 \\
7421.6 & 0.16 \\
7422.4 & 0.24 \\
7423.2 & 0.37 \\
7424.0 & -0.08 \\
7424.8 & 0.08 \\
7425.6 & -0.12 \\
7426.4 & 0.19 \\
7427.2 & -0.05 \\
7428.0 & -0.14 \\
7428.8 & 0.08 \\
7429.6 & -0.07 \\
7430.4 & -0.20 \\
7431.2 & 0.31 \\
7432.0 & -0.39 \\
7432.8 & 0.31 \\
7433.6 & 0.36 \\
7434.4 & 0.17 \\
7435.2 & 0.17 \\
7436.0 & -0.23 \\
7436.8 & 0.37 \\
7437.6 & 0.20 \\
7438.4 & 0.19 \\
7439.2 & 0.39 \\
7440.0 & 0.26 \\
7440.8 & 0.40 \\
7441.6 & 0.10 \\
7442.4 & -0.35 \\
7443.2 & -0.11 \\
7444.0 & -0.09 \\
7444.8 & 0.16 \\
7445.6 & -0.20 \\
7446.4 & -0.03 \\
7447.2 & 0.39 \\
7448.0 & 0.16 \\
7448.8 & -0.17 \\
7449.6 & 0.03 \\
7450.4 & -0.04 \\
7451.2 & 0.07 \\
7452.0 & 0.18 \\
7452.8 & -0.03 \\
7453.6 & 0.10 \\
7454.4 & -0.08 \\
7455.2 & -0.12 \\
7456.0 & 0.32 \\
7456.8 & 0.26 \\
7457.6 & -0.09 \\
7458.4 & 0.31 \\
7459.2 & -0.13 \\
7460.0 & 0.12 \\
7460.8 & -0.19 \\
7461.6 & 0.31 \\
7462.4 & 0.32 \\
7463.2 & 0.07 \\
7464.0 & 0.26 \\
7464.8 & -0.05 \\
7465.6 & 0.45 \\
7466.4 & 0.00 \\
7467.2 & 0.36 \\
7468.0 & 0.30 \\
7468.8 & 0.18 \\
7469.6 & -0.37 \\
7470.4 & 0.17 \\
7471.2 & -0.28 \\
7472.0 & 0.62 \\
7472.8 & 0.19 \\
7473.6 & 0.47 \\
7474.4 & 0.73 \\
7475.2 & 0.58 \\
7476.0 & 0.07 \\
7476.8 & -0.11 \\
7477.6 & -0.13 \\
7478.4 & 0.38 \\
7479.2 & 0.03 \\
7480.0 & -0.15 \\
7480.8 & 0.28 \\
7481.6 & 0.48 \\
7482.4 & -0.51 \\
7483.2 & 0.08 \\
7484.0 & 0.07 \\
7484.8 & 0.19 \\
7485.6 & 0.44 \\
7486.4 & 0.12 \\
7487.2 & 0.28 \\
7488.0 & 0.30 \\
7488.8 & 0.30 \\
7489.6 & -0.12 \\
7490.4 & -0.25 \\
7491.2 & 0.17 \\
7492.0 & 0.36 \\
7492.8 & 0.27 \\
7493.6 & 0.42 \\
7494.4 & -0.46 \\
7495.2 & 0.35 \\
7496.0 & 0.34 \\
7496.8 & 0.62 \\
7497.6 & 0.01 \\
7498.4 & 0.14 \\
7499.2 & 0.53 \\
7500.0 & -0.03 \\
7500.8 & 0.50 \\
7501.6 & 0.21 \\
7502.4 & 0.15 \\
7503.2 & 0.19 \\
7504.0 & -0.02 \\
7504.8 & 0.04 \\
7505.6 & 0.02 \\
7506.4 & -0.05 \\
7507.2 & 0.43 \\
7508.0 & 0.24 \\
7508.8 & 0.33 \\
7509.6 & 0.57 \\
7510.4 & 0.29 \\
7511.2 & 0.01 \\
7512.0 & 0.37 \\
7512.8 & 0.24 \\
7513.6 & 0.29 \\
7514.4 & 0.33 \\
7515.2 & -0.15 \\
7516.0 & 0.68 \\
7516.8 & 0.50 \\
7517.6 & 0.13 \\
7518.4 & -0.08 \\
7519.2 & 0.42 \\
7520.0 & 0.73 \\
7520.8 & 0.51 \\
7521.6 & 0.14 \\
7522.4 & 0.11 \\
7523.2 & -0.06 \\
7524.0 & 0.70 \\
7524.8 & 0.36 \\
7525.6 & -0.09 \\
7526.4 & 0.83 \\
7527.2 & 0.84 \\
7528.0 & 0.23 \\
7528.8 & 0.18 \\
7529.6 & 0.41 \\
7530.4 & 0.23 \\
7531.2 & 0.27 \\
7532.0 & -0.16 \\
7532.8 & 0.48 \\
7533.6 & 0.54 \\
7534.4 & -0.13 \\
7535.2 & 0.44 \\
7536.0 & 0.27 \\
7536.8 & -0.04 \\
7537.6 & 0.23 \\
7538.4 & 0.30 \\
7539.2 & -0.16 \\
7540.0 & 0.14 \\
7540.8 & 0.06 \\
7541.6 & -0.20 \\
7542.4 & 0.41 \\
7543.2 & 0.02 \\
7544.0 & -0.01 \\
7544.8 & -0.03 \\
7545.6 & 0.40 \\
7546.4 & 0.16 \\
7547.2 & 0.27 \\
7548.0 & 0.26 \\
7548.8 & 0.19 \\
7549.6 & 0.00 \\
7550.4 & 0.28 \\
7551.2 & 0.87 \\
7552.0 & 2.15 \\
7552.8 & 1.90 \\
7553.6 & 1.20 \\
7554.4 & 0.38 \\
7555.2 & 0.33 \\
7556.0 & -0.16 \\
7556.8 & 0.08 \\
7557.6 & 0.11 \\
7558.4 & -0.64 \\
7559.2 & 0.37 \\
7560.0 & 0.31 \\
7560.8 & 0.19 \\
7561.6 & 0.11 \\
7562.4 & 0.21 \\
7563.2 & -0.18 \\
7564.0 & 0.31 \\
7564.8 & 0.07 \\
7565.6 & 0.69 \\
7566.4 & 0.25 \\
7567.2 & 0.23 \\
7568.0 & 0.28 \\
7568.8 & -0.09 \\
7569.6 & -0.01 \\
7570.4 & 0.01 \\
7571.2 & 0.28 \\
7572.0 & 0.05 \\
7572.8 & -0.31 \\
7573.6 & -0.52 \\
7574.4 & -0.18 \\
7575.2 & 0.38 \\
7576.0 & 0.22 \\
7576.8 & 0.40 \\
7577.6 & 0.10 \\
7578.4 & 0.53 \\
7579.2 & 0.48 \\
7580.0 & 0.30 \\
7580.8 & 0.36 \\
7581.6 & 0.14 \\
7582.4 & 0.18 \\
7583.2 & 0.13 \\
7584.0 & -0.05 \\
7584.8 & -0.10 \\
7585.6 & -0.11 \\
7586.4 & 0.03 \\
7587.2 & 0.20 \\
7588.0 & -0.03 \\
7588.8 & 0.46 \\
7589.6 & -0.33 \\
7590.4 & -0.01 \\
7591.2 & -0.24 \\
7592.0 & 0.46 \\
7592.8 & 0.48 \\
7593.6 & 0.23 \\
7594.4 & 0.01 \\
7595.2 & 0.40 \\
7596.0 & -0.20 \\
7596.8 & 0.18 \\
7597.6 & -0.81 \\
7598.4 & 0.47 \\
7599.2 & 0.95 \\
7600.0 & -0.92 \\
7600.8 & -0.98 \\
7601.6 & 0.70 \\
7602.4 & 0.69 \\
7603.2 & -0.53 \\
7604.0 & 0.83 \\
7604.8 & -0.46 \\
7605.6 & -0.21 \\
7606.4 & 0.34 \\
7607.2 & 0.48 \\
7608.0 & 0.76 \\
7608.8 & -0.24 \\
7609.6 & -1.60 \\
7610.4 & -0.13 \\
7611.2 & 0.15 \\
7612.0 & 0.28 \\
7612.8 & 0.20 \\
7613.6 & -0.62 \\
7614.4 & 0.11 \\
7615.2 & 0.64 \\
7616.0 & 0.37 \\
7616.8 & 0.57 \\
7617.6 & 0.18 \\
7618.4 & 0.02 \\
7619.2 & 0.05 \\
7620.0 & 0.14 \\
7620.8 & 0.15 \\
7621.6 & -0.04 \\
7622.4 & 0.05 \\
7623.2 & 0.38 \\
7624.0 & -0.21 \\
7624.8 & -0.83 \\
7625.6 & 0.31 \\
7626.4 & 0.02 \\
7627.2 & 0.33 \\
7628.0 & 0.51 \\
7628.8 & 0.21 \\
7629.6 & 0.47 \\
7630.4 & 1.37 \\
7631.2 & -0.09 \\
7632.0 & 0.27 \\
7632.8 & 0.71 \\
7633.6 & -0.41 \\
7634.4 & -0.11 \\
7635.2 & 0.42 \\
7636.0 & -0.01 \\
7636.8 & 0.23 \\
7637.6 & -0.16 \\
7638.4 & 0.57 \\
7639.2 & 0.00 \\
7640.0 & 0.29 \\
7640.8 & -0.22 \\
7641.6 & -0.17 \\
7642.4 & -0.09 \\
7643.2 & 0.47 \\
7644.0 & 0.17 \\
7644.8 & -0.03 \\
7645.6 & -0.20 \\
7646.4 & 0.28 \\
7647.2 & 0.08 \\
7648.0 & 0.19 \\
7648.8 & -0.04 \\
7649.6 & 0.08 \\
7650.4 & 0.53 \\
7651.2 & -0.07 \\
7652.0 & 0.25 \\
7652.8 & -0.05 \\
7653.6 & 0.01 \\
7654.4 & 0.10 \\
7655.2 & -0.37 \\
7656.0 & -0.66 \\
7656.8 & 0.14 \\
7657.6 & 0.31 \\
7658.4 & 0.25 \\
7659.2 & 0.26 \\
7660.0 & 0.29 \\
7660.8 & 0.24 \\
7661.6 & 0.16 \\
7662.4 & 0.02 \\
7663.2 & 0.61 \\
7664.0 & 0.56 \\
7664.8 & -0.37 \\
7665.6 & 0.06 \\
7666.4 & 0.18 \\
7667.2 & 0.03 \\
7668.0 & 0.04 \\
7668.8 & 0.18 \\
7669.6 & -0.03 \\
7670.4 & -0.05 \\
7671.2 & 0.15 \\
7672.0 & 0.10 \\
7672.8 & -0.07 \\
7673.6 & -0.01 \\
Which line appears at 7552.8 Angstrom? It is Halpha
